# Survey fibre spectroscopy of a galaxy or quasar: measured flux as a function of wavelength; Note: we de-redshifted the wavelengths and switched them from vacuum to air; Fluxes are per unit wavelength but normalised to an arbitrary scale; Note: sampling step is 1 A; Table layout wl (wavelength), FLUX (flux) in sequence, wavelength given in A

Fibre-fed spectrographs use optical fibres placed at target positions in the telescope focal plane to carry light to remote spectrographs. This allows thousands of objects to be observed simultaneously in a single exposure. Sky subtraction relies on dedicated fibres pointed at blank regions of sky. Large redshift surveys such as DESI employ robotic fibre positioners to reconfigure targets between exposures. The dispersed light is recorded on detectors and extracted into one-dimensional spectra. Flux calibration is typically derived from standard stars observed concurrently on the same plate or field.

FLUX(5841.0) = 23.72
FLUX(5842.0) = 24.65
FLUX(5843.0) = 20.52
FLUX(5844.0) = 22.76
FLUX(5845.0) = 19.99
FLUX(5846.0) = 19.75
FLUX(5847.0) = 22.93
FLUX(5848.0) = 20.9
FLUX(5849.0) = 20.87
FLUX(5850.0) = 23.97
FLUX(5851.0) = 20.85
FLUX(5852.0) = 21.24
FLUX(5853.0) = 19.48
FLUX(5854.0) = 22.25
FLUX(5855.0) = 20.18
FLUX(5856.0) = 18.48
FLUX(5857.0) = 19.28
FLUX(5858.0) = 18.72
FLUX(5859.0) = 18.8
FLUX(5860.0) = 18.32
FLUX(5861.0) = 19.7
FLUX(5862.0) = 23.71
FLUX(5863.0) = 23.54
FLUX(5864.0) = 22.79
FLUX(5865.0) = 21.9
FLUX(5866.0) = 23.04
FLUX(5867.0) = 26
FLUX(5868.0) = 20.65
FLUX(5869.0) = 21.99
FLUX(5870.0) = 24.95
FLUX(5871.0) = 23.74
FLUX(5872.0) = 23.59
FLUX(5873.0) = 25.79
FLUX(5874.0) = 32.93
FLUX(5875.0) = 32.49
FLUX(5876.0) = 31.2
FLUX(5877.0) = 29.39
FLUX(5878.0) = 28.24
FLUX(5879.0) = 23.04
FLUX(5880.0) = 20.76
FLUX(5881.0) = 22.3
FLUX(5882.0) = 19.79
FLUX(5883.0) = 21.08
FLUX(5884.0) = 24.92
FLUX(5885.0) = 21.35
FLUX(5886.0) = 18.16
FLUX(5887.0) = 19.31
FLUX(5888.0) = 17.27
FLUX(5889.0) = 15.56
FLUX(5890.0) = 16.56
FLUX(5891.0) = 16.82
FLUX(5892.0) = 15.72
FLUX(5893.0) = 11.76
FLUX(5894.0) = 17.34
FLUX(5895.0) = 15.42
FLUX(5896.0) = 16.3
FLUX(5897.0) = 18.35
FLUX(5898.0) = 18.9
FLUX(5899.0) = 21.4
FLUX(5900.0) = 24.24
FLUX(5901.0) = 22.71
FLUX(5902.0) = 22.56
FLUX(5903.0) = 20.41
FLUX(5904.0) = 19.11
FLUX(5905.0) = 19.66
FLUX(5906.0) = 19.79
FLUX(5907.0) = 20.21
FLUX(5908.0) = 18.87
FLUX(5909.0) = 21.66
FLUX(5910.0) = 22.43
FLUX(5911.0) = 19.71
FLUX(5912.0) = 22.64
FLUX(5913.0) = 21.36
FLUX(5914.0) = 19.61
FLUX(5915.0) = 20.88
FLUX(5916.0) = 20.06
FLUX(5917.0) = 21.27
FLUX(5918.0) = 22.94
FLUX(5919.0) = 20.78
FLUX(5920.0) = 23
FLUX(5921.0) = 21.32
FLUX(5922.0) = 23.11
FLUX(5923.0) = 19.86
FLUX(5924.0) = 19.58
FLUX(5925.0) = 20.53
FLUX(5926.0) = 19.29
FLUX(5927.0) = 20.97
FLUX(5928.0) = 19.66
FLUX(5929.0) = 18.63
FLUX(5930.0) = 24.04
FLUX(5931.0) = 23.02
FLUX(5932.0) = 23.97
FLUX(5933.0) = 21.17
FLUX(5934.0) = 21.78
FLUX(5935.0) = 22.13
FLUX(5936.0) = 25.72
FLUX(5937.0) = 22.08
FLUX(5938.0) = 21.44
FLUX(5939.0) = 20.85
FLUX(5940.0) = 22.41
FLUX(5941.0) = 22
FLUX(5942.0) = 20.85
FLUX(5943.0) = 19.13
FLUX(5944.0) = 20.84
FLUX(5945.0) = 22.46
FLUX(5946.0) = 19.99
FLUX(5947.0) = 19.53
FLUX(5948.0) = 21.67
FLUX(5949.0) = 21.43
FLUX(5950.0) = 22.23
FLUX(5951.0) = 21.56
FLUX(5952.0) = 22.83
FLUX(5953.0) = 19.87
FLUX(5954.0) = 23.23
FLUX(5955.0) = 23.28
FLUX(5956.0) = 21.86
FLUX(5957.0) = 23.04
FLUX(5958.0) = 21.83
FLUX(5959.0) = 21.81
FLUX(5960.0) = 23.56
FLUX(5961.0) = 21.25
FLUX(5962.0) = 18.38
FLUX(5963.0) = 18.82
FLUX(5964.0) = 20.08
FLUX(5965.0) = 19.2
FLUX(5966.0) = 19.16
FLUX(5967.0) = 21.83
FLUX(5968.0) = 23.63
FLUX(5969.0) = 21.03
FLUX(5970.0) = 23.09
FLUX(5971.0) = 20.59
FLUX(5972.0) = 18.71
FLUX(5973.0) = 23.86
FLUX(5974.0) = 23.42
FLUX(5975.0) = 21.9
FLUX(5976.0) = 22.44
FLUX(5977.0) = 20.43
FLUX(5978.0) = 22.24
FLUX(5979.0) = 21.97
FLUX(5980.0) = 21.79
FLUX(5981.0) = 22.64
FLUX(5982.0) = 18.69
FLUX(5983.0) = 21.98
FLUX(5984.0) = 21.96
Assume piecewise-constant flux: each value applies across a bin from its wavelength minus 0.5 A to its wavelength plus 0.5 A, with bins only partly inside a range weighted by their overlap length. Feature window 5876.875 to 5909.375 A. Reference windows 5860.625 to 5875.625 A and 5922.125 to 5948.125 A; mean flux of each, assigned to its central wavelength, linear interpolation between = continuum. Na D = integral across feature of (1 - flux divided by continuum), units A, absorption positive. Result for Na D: 4.9 A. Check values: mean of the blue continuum 24.5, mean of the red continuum 21.3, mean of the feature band 19.9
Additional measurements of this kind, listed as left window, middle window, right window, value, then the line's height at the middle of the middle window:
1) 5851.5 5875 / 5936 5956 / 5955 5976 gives 0.0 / 21.6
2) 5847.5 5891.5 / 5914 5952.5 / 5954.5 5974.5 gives 0.4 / 21.7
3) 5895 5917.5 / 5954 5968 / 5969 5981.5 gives 0.2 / 21.6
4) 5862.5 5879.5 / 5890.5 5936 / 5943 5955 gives 5.6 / 23.3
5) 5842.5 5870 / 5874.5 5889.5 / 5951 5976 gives -1.2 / 21.3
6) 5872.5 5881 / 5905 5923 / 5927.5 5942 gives 2.2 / 24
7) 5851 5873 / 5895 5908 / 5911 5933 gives 0.8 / 21.4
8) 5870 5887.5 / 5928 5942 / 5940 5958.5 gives 0.0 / 22.2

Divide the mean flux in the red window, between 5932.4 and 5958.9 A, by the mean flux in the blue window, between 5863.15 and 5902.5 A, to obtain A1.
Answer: 1.0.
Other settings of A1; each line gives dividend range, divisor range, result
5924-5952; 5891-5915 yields 1.10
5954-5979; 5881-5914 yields 1.11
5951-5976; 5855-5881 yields 0.91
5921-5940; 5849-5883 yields 0.94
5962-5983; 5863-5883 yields 0.85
